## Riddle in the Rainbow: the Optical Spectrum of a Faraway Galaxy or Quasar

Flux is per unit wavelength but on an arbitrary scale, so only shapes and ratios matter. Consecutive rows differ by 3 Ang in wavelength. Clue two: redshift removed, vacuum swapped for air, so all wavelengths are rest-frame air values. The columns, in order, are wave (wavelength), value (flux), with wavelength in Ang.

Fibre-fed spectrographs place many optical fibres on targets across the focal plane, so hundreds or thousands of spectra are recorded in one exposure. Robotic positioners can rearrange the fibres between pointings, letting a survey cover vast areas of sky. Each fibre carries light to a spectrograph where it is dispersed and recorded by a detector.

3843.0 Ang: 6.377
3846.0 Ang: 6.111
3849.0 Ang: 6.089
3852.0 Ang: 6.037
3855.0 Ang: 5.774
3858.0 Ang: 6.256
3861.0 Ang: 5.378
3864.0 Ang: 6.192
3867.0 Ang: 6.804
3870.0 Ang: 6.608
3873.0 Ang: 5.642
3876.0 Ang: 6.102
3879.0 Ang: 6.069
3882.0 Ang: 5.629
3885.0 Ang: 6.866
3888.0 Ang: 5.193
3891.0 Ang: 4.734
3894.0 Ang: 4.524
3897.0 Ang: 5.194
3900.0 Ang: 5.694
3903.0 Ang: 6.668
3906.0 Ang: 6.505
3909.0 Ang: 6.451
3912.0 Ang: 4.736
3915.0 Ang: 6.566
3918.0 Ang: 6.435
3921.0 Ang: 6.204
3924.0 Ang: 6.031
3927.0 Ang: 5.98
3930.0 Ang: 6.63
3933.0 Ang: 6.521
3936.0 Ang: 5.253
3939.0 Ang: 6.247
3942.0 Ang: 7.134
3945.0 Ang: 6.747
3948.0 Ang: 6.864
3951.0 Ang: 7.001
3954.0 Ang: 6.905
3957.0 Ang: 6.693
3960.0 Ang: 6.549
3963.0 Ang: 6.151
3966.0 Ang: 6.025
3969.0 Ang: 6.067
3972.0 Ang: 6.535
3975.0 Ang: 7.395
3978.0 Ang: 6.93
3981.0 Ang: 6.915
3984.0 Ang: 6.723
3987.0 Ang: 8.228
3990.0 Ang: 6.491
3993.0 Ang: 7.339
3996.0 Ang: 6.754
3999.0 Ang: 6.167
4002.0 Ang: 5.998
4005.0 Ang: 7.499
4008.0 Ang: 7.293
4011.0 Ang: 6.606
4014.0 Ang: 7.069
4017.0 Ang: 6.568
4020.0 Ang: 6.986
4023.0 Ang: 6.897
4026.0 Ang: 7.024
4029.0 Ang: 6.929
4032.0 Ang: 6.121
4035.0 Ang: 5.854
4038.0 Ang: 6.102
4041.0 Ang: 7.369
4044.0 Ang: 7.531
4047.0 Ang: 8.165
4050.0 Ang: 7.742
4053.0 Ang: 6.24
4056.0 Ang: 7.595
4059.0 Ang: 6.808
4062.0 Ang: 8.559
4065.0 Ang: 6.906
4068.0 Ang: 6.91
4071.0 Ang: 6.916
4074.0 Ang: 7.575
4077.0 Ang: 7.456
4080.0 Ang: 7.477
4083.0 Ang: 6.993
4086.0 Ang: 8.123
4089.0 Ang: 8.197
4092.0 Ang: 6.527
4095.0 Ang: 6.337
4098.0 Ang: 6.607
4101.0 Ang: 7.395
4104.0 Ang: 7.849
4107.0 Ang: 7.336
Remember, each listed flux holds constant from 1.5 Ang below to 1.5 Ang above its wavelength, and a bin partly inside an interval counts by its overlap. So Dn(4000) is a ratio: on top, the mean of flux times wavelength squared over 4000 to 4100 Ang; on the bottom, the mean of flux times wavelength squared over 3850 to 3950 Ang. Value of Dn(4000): 1.3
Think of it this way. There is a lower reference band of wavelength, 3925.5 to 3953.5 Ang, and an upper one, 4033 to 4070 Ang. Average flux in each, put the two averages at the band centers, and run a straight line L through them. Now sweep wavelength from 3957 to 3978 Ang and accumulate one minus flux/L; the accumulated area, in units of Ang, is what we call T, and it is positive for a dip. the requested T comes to 0.49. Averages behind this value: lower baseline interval 6.5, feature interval 6.5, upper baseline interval 7.13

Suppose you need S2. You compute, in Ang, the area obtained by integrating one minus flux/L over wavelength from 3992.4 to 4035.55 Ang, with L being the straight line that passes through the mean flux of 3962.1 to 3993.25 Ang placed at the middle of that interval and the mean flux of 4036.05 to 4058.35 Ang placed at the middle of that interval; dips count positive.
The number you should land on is 1.6 Ang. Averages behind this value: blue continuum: 6.79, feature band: 6.75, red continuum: 7.2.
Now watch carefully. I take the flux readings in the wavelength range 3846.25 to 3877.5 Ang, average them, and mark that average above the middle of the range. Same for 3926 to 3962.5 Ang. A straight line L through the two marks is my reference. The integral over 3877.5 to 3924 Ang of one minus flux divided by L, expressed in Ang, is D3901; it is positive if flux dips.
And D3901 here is 3.44 Ang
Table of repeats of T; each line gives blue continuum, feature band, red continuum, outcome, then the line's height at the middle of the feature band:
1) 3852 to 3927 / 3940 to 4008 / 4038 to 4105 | -2.29 Ang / 6.57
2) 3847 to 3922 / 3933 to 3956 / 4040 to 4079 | -0.58 Ang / 6.43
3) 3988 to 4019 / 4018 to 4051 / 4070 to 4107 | 0.14 Ang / 6.98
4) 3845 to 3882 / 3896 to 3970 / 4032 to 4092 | 2.09 Ang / 6.48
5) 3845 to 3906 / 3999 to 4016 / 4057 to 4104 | -0.09 Ang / 6.78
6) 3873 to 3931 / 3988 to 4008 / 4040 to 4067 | 0.22 Ang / 6.86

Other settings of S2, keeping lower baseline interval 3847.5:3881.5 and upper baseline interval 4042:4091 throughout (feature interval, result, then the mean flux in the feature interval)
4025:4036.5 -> 1.2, 6.46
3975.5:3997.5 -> -0.5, 7.07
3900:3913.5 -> 0.7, 6.05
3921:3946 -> 0.9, 6.3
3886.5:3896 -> 2.2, 4.84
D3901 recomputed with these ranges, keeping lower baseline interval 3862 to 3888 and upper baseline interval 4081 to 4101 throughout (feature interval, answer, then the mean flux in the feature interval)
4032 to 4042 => 0.8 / 6.35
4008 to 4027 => -0.2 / 6.89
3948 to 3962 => -0.5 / 6.77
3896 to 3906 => 0.5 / 5.98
